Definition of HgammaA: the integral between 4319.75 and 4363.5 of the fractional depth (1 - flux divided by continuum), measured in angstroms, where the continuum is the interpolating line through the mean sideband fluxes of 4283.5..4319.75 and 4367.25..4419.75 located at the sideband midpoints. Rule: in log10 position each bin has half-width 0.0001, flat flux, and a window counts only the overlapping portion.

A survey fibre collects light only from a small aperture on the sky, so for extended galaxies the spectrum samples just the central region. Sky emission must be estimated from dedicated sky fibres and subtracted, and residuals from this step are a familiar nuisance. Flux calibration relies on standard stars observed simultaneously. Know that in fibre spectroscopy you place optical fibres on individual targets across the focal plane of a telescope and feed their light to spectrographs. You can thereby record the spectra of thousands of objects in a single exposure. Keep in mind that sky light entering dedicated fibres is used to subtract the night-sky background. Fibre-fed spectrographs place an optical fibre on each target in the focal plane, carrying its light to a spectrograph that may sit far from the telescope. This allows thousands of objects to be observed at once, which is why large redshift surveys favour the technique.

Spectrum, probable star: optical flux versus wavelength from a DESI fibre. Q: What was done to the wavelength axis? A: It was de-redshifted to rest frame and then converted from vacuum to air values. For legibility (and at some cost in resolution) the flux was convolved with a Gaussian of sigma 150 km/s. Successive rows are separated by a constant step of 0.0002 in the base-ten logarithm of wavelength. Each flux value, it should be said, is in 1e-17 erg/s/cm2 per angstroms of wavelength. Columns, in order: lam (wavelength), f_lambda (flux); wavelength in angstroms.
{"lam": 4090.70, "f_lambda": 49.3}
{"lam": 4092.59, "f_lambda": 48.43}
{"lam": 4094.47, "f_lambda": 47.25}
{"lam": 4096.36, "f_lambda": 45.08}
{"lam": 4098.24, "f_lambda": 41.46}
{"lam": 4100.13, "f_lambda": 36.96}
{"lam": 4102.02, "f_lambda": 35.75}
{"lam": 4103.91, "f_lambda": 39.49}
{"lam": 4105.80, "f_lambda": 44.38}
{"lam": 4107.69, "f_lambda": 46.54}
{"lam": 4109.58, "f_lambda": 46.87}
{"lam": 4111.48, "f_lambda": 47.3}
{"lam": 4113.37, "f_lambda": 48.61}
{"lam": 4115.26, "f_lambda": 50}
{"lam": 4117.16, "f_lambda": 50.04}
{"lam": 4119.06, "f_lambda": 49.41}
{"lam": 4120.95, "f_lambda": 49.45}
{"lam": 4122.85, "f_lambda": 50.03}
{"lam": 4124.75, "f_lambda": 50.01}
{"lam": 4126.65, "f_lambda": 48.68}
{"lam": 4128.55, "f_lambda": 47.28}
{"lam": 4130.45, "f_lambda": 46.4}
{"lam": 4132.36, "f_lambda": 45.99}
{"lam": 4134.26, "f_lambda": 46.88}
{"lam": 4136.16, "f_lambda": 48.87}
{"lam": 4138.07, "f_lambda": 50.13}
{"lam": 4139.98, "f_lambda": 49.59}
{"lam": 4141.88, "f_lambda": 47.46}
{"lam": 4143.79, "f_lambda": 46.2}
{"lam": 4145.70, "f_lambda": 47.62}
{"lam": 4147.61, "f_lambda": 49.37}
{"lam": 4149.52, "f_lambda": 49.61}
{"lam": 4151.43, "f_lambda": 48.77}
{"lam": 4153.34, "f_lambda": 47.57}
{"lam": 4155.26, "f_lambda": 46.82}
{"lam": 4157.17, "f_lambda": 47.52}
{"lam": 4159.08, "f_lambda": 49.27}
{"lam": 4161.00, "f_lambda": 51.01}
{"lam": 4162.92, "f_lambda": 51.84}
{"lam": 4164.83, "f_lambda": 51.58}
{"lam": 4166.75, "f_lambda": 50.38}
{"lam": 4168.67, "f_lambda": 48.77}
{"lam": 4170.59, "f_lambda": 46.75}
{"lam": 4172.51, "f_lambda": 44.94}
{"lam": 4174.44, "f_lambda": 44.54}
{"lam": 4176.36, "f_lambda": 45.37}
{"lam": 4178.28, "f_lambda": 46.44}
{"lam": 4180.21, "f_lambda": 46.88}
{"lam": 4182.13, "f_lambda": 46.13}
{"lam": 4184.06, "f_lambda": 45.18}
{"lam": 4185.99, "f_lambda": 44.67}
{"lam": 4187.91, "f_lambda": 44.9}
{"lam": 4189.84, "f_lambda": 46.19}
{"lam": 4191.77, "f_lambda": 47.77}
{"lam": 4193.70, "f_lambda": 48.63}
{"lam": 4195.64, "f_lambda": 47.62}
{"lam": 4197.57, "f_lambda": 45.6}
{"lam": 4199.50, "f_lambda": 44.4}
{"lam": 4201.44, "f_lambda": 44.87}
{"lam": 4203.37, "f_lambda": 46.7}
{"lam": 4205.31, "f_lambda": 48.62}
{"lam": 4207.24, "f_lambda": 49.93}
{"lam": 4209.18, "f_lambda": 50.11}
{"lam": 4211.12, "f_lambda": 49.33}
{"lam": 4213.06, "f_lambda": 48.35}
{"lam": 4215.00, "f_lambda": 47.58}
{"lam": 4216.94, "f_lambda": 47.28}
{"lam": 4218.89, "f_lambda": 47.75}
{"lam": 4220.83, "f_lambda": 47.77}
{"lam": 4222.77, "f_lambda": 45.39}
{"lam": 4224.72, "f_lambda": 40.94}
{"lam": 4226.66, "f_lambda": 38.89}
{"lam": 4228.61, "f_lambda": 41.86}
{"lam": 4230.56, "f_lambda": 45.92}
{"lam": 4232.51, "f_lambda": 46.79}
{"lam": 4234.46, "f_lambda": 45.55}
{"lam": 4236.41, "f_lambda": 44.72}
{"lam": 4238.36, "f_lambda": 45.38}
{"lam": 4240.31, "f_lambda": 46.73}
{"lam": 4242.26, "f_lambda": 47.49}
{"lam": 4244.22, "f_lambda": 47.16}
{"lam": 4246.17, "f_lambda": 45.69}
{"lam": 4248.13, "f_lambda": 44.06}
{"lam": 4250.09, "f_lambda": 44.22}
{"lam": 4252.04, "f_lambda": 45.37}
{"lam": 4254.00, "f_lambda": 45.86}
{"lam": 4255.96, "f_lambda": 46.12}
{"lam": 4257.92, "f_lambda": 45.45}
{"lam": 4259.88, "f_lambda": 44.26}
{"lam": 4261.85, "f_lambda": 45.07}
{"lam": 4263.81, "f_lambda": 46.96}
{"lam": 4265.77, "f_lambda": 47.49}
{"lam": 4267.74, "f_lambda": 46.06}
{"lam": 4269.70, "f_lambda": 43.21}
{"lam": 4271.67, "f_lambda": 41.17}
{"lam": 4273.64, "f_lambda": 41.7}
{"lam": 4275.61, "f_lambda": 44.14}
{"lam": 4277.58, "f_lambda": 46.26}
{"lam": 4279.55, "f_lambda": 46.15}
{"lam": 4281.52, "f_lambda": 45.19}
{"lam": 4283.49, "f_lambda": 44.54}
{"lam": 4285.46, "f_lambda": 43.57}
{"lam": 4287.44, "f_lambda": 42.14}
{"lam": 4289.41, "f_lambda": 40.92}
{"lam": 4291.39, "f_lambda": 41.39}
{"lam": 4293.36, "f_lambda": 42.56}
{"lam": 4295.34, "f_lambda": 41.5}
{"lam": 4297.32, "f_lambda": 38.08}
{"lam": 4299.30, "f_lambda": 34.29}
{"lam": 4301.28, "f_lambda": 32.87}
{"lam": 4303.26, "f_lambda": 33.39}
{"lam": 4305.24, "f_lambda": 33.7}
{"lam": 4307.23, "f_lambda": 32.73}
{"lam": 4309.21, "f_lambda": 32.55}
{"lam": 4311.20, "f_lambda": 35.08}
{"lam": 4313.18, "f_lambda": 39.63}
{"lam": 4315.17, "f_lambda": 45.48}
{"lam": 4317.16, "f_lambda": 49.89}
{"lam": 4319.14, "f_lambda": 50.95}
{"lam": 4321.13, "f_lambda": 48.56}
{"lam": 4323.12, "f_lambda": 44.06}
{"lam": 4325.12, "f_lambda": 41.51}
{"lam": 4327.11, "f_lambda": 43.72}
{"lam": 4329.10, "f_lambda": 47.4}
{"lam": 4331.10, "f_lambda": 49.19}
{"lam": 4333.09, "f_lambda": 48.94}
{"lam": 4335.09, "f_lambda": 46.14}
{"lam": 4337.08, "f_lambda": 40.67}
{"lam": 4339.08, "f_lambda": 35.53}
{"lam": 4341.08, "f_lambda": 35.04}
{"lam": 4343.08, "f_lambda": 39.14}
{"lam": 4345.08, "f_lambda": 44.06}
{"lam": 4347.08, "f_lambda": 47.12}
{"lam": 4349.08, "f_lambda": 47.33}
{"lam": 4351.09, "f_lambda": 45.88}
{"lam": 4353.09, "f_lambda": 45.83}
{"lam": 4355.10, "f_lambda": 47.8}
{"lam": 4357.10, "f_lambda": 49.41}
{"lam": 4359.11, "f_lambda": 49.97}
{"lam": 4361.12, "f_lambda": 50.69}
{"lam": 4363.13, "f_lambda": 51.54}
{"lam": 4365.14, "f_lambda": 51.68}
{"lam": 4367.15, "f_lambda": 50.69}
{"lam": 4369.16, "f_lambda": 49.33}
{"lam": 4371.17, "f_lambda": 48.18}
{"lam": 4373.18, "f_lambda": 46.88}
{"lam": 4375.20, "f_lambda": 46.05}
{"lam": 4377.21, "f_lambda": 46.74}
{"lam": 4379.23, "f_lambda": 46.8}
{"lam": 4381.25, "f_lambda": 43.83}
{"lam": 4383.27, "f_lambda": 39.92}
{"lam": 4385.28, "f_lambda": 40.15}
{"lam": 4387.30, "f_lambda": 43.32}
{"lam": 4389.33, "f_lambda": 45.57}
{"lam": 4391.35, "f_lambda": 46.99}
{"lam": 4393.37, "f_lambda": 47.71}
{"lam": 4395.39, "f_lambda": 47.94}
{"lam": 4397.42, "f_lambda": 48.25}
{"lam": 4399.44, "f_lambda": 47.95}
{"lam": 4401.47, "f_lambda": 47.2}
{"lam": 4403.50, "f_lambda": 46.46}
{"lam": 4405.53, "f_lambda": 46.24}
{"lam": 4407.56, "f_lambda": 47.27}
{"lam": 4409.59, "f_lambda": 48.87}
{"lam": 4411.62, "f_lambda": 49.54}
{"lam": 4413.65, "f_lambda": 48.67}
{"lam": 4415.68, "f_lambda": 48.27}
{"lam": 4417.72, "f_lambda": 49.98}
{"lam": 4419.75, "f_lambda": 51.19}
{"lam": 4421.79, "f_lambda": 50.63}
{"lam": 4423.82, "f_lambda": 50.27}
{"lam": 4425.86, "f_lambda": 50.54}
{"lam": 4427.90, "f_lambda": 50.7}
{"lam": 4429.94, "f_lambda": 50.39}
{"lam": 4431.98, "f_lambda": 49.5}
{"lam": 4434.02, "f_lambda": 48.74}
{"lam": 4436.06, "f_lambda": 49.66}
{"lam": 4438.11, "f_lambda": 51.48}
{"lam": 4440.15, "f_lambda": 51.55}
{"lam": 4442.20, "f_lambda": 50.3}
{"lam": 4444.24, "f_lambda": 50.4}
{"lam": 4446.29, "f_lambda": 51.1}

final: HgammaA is -2.7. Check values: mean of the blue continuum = 39.5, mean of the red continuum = 46.9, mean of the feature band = 45.4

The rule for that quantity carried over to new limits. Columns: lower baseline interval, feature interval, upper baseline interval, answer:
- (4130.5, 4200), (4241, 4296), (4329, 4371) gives 2.78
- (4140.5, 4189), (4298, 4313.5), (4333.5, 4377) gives 4.14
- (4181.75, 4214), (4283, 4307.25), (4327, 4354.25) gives 3.39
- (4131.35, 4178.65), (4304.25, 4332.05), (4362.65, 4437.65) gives 3.21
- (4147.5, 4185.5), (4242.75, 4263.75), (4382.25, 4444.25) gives 1.11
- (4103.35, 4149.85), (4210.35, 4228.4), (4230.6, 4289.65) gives 0.08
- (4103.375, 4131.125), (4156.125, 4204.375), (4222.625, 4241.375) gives -1.37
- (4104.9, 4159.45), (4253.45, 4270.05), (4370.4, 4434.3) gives 0.75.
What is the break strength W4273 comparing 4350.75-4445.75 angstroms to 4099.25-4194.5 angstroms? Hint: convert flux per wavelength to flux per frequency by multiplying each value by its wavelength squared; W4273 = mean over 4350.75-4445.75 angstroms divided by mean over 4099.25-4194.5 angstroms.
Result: 1.15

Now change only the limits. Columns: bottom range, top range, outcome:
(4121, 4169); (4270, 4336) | 0.93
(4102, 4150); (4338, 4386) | 1.08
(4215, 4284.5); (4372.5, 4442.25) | 1.14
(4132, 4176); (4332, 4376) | 1.05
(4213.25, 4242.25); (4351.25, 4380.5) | 1.14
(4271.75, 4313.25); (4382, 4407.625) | 1.21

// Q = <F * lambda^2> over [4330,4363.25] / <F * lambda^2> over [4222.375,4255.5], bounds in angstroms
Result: 1.06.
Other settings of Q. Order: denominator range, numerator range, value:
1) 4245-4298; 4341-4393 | 1.10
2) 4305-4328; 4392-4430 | 1.22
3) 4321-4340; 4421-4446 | 1.19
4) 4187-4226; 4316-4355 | 1.02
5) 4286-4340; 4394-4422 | 1.22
